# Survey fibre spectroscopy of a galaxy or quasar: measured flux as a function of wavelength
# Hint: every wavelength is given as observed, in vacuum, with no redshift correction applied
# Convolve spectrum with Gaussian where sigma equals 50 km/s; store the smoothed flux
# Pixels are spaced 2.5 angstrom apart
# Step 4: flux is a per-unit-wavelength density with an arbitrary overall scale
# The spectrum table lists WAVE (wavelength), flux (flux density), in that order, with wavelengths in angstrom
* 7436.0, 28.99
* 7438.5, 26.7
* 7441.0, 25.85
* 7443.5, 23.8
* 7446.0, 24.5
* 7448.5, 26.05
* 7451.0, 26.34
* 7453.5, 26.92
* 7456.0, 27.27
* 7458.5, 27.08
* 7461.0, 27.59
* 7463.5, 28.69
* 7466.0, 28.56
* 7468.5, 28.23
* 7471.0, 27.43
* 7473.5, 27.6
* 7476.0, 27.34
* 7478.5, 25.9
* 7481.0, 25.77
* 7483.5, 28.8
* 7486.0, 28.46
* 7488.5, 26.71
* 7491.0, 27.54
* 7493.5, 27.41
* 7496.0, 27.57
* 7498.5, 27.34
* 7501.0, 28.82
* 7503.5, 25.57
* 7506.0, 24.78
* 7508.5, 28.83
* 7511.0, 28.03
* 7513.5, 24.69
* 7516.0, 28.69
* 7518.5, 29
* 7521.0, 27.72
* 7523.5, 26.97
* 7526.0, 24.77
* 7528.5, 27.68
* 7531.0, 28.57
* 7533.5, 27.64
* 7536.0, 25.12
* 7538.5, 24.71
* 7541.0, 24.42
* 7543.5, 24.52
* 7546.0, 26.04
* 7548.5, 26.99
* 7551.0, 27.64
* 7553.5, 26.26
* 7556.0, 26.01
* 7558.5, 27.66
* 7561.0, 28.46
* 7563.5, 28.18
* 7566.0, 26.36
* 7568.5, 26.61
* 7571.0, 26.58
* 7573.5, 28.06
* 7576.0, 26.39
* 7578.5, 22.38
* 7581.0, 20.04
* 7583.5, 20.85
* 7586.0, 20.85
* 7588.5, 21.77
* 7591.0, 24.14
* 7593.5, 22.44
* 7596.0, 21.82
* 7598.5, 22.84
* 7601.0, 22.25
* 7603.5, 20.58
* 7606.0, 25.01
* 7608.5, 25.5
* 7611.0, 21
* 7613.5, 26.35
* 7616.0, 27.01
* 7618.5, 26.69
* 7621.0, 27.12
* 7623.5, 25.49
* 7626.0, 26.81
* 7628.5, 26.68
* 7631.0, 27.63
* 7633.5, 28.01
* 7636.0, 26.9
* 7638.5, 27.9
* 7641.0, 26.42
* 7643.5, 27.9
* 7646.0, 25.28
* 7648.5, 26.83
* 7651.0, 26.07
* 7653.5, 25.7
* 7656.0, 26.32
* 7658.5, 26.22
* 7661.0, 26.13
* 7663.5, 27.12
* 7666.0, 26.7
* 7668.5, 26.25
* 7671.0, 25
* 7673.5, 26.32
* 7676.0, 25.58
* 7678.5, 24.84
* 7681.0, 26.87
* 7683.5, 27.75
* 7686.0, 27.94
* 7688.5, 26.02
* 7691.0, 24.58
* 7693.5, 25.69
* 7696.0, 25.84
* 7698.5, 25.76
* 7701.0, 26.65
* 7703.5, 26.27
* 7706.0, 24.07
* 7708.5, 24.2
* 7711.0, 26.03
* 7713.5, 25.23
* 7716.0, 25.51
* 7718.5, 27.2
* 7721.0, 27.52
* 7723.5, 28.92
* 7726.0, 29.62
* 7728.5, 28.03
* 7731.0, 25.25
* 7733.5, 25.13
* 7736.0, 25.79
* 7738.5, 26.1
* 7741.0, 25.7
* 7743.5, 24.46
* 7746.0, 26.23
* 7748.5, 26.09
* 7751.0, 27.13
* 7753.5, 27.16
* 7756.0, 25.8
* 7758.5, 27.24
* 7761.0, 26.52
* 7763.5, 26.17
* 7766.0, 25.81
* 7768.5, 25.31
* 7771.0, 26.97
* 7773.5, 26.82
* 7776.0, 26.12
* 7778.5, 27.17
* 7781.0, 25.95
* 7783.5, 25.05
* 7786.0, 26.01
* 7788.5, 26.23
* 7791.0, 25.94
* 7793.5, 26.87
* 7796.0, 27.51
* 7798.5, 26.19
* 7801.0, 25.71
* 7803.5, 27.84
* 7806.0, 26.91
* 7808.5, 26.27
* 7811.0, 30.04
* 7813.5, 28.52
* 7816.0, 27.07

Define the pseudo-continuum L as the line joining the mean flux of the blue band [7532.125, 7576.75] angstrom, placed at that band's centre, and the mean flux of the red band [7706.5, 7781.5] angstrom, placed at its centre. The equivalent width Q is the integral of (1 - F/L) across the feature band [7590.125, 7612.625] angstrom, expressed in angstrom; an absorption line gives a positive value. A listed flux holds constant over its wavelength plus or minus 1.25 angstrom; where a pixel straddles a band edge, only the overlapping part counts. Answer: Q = 3.1 angstrom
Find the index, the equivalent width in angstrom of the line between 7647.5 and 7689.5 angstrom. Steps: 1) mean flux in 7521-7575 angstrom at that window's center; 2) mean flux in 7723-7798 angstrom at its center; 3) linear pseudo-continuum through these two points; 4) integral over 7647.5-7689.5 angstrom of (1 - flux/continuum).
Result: 0.29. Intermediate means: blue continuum 26.7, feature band 26.3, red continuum 26.4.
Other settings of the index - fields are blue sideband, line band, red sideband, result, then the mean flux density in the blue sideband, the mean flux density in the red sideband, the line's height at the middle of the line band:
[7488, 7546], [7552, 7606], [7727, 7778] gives 4.70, 26.8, 26.2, 26.7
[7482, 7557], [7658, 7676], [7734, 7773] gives 0.16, 26.9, 26.2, 26.4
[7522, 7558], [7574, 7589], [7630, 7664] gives 2.32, 26.3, 26.7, 26.5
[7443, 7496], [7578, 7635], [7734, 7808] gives 5.63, 27.1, 26.3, 26.7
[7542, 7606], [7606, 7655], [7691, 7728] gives -1.97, 24.6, 26.3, 25.3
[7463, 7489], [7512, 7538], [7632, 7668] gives 0.29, 27.6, 26.7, 27.3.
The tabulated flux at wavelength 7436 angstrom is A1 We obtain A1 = 28.99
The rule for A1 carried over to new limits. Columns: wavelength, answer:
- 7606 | 25.01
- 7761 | 26.52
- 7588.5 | 21.77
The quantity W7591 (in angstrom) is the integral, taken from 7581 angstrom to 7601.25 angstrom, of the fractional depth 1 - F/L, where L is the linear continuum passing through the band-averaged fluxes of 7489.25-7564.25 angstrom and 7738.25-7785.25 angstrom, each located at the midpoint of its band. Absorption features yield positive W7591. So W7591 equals 3.6 angstrom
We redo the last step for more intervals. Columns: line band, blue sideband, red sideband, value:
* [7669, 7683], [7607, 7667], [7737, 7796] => 0.3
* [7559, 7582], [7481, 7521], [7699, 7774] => 0.9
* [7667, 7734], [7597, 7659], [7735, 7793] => -0.7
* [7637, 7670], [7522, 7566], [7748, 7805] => 0.0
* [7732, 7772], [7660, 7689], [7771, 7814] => 0.8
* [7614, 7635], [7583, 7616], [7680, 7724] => -2.8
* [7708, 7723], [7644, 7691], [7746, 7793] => 0.1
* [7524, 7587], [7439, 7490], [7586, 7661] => 0.6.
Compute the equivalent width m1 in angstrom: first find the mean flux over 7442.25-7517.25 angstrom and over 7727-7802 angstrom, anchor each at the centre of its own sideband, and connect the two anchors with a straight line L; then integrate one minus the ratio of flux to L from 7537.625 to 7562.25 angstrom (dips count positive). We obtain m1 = 0.52 angstrom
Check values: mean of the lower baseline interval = 27.1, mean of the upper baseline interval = 26.2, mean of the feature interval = 26.3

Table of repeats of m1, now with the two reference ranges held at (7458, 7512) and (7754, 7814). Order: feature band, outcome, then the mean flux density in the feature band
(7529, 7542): 0.5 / 26.2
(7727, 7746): 0.6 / 25.9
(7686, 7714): 1.3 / 25.6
